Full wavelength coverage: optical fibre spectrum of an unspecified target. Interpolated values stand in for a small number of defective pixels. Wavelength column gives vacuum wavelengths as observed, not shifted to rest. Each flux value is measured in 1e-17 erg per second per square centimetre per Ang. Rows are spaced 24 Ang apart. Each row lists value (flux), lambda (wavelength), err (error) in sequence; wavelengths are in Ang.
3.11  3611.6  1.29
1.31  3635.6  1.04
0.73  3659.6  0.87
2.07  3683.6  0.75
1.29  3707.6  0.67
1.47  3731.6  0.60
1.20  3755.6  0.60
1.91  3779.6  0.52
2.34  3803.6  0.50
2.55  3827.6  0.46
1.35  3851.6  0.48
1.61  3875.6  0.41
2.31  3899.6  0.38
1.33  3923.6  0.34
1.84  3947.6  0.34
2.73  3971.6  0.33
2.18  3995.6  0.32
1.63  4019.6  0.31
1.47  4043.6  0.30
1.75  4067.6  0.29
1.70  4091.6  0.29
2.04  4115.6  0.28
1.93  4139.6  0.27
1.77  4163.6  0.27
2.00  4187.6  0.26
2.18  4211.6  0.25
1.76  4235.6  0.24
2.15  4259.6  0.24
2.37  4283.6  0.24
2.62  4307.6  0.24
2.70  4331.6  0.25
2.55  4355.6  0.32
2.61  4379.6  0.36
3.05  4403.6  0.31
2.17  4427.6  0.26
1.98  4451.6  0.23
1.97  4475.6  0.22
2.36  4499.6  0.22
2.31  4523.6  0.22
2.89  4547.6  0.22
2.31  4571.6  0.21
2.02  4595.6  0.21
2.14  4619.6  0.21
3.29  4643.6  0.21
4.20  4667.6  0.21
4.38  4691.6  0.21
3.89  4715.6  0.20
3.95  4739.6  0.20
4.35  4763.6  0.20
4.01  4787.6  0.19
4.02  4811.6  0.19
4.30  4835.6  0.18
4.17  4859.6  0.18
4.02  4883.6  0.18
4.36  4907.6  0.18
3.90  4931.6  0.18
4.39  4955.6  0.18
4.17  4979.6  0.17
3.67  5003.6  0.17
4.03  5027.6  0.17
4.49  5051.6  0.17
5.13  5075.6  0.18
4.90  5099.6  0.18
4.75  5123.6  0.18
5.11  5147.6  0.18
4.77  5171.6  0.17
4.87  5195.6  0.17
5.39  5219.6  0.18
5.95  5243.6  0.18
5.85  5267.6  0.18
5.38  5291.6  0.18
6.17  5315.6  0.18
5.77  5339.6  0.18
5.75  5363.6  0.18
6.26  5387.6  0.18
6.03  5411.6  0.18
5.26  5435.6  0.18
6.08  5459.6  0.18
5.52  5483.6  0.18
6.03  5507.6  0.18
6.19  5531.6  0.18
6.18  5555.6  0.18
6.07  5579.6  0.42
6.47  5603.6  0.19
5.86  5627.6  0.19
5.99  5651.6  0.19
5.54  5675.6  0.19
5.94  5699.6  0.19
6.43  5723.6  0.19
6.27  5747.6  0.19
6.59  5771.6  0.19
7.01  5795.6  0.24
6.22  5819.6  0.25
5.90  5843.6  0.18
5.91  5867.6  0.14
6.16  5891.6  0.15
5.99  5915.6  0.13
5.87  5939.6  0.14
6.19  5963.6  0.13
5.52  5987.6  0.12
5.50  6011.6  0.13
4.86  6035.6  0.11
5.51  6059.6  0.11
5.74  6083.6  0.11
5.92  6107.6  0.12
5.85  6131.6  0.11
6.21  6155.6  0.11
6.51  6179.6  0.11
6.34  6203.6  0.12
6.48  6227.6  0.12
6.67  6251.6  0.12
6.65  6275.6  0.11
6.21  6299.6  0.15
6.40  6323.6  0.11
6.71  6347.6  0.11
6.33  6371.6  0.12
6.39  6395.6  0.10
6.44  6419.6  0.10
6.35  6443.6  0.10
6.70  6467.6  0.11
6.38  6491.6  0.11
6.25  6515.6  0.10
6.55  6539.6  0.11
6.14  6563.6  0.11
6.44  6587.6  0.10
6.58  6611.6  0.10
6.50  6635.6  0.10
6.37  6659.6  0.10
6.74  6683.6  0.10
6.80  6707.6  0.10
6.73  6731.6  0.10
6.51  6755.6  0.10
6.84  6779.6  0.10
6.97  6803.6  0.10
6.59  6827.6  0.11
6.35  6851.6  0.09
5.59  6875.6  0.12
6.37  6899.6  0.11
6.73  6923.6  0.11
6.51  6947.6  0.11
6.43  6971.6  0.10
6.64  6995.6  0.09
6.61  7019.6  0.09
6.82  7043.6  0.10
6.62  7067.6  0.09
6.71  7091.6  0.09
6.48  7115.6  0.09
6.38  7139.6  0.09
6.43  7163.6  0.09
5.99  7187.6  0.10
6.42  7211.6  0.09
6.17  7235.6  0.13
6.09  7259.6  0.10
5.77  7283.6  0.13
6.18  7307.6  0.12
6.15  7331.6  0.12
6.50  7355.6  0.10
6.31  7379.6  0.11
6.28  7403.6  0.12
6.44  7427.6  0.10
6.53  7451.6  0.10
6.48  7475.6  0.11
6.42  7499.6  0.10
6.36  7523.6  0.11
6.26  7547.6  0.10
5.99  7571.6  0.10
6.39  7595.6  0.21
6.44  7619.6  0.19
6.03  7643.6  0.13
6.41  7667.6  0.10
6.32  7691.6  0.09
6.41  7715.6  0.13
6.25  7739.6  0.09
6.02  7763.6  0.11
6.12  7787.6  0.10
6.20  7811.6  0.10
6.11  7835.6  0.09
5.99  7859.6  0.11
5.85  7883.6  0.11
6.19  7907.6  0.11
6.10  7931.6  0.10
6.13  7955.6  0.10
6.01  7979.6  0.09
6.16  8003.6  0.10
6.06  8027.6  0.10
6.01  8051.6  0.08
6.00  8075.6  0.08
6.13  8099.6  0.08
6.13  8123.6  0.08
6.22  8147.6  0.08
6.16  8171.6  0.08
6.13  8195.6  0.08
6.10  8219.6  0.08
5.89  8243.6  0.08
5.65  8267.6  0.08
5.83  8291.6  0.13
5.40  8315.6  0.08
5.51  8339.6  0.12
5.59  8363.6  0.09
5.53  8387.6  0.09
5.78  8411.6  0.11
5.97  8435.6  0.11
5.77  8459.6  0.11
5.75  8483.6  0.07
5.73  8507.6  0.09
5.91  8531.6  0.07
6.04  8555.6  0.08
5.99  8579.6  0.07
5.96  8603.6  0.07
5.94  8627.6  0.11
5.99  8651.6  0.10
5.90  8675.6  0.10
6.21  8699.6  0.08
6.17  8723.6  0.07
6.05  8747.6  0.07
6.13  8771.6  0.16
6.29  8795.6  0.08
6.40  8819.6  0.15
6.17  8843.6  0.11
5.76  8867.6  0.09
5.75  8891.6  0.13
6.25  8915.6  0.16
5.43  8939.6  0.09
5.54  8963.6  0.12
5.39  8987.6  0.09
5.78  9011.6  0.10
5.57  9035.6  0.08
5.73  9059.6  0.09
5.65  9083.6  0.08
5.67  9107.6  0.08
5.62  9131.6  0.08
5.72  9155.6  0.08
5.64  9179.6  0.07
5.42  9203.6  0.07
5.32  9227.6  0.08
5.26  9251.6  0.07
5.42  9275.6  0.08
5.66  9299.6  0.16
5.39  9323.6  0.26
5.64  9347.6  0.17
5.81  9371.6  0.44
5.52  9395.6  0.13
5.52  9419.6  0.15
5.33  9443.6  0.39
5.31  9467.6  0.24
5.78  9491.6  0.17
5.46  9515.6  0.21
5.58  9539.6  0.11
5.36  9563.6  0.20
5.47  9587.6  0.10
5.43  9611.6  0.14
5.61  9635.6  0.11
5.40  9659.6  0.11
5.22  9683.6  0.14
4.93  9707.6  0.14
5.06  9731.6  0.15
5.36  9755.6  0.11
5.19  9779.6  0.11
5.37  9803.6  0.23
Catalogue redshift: 0.165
